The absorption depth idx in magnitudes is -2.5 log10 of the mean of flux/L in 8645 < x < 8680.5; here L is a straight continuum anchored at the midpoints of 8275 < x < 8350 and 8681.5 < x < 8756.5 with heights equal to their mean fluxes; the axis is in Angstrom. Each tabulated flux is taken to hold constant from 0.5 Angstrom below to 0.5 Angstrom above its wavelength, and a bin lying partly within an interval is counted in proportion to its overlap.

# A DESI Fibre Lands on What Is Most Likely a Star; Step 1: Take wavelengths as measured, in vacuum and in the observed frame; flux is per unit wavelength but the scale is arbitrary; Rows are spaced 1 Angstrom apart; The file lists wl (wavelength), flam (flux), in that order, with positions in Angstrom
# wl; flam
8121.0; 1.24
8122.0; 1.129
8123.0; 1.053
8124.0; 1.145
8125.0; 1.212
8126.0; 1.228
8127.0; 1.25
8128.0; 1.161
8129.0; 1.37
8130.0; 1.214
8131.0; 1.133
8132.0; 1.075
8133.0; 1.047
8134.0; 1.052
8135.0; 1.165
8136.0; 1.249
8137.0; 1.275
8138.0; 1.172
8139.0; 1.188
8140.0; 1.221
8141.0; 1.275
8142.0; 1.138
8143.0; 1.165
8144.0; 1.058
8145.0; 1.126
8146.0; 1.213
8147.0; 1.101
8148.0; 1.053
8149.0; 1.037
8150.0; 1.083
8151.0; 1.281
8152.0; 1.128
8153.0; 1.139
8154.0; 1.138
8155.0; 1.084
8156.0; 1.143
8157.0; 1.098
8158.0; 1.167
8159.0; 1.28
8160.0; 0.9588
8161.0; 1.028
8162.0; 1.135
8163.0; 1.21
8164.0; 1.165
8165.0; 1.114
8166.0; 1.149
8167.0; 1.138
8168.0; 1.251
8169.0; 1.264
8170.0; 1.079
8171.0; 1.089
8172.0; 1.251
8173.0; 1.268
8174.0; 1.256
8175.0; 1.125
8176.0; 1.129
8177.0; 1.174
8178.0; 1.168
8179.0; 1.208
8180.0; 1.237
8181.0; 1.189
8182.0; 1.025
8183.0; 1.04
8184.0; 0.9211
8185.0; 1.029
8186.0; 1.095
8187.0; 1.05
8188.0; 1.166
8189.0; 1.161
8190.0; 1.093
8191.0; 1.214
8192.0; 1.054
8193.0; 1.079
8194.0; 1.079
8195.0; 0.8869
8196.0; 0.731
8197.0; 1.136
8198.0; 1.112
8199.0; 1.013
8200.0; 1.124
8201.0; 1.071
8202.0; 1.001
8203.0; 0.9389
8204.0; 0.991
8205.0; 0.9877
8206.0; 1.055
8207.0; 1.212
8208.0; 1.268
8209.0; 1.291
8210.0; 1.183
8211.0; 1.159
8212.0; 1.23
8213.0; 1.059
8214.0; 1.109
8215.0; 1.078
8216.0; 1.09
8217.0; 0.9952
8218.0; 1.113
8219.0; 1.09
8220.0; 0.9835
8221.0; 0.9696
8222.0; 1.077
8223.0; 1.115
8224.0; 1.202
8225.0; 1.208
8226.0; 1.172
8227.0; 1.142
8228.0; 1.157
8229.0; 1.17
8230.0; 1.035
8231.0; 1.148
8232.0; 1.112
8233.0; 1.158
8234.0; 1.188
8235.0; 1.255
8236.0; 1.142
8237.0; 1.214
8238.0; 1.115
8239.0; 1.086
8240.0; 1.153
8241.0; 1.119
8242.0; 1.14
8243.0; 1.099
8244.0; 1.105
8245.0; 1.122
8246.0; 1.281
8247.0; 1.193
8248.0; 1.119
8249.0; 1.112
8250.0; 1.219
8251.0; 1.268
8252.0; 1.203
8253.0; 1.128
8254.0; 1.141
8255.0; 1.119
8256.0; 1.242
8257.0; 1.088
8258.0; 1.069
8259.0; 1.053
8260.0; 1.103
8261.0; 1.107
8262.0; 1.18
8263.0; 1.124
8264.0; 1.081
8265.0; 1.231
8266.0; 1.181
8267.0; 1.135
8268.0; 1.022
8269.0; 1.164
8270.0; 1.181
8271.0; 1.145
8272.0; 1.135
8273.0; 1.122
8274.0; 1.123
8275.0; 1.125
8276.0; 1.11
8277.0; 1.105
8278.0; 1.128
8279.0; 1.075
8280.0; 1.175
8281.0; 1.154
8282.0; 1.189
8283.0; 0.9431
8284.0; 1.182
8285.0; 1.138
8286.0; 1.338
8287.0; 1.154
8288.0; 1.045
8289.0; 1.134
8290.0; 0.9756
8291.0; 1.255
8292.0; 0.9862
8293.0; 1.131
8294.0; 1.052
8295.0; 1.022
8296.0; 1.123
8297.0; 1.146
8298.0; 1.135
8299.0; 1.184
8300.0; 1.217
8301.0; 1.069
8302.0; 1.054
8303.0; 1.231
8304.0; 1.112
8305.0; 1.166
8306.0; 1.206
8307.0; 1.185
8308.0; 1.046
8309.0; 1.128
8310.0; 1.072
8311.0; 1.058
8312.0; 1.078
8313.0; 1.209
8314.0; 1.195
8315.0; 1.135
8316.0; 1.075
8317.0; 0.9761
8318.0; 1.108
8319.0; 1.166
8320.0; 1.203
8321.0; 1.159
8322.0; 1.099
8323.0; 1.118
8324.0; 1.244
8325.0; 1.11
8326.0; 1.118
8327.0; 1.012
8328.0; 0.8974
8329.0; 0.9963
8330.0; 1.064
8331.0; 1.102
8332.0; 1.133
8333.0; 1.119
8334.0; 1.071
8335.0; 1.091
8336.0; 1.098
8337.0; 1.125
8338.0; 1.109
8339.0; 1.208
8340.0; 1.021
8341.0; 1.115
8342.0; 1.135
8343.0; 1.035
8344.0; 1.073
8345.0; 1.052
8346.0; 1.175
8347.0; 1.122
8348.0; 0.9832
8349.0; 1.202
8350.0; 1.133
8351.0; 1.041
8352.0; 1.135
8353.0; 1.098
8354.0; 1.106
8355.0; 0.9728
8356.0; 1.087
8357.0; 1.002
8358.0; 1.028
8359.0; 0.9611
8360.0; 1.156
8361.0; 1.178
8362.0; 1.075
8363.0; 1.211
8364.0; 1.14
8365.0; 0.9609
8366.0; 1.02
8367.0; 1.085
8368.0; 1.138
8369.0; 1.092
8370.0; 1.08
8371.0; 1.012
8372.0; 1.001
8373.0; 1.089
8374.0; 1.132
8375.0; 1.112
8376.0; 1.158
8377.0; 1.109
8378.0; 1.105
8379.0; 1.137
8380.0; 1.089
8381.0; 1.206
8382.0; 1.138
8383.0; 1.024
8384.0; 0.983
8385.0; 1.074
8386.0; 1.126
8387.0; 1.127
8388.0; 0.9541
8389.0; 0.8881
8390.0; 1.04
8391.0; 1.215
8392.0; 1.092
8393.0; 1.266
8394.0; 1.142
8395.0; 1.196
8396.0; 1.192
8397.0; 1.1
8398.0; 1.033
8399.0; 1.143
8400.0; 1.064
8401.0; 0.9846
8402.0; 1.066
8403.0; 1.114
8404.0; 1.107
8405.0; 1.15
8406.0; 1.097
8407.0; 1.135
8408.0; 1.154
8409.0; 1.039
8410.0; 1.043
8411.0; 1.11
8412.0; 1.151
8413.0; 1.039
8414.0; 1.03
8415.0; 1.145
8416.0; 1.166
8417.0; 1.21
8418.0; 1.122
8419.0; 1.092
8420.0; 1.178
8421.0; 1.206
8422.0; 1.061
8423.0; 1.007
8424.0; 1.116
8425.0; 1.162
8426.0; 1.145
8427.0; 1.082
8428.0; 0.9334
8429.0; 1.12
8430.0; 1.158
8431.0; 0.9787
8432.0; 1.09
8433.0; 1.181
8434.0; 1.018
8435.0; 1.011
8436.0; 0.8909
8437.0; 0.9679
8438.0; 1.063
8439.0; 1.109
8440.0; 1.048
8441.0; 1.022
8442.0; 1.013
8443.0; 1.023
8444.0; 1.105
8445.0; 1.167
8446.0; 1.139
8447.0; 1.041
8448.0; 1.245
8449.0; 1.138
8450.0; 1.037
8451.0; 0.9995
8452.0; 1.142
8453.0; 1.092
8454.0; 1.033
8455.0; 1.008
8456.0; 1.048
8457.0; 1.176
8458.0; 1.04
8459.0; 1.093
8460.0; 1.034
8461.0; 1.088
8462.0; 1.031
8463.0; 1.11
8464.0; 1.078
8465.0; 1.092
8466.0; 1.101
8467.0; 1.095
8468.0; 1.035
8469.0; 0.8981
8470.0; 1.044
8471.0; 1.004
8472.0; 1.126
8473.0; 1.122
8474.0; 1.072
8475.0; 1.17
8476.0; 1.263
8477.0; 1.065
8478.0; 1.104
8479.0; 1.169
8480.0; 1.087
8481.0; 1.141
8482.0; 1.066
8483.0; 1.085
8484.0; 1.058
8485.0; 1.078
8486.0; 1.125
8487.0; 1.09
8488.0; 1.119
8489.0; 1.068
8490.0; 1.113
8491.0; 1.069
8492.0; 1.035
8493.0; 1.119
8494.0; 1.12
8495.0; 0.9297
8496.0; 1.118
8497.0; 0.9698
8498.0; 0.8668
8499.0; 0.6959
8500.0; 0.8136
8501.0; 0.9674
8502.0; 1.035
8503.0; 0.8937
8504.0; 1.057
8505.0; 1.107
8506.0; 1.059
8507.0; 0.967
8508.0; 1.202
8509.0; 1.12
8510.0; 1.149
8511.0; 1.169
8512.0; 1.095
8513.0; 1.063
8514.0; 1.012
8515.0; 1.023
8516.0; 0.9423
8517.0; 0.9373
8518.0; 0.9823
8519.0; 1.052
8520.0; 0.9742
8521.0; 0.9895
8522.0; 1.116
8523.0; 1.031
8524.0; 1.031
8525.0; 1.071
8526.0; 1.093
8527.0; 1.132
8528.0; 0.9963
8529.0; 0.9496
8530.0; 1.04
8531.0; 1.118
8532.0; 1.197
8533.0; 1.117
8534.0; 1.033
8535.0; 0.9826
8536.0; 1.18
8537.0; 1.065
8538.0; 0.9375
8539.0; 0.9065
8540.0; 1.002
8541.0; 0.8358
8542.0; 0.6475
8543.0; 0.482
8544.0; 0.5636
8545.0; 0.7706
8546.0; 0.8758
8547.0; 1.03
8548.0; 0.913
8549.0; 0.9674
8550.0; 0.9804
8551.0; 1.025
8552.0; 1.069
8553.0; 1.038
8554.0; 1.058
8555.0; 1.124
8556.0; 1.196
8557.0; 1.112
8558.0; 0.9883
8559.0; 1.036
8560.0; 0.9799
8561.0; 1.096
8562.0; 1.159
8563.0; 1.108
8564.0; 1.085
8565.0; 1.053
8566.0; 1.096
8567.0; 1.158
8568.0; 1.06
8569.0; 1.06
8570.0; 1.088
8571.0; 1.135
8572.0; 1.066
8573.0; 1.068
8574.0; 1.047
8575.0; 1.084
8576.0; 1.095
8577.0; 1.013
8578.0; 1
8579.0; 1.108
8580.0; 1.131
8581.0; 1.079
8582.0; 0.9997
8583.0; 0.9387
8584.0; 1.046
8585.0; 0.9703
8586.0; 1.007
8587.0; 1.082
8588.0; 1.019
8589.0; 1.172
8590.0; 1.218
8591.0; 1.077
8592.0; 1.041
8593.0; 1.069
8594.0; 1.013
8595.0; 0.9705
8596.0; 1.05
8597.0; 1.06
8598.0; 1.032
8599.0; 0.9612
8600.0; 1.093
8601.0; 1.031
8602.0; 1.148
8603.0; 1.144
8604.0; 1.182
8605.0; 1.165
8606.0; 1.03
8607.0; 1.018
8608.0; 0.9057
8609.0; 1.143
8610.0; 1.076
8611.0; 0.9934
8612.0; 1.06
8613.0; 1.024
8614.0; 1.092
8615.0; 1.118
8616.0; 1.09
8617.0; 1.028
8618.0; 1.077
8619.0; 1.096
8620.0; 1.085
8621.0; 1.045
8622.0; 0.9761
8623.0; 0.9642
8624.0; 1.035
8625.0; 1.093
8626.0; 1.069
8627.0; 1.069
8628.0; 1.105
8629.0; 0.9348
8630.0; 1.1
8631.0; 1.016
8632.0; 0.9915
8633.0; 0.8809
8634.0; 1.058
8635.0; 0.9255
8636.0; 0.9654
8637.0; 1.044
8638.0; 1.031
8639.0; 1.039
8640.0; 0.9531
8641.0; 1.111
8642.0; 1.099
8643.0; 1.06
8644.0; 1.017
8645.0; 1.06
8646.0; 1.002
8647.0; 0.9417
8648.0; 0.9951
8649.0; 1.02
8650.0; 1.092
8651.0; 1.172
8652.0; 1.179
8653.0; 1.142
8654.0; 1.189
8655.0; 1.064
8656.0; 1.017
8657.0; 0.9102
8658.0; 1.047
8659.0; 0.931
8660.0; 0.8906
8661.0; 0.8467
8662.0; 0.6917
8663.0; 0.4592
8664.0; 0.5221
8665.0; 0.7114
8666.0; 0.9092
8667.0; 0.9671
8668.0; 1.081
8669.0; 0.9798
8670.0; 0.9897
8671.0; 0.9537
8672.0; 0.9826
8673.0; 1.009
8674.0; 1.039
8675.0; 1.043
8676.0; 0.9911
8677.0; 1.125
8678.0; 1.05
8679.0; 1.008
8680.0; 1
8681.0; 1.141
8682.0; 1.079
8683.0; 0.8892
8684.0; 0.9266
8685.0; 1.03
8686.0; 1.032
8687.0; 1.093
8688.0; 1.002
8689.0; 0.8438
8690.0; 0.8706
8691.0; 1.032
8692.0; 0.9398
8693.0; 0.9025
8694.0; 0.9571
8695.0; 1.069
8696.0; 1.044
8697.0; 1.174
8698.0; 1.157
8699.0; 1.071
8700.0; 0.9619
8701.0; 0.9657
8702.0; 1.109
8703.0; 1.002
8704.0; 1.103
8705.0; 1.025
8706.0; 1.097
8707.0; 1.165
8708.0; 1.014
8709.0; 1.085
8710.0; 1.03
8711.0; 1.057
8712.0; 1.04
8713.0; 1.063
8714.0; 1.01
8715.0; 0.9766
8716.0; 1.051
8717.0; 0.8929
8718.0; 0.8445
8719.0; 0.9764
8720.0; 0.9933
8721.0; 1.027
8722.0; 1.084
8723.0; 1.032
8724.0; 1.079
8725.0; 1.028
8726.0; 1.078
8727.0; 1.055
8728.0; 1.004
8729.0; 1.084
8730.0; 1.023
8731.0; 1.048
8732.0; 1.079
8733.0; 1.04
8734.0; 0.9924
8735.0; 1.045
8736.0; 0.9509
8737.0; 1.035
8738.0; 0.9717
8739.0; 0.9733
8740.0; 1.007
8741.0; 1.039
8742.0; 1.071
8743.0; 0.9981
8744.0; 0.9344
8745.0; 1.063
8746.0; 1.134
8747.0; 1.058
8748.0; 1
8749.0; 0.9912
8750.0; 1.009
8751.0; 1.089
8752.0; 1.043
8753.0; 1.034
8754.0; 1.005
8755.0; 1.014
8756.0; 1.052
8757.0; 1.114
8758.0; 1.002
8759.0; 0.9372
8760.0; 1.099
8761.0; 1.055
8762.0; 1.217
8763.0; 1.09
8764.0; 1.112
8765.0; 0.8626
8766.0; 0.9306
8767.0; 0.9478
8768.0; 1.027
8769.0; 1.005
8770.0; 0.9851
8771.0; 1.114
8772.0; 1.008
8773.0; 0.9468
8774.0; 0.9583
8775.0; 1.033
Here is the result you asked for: 0.07 mag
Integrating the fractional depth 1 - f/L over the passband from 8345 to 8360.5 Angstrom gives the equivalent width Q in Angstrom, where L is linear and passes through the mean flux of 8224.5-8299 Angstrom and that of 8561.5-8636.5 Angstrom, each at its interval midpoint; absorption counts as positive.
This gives 0.50 Angstrom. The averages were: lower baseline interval 1.14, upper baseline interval 1.06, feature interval 1.08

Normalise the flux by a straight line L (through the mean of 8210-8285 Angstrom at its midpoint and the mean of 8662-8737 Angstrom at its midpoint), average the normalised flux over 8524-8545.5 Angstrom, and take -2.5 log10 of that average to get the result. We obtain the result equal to 0.10 mag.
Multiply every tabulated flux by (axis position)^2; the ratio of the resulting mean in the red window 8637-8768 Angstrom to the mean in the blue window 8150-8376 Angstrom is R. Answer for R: 1.01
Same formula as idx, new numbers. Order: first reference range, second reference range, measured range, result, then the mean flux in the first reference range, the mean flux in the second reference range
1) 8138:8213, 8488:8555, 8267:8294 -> -0.04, 1.12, 1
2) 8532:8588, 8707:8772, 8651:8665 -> 0.12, 1.02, 1.03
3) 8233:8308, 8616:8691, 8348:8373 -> 0.03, 1.14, 0.998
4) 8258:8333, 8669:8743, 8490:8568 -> 0.05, 1.12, 1.02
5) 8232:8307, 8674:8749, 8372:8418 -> 0.00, 1.14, 1.03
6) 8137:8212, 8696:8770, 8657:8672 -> 0.21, 1.12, 1.03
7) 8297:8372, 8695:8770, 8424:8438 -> 0.03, 1.1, 1.03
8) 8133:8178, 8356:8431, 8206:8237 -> 0.00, 1.15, 1.1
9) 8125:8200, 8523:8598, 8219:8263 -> -0.02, 1.14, 1.03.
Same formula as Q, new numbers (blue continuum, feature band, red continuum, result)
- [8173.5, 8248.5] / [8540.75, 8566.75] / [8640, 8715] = 1.4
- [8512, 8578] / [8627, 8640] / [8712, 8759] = 0.2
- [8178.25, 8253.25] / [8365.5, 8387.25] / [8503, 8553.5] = -0.8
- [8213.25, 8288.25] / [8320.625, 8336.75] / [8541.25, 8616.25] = 0.3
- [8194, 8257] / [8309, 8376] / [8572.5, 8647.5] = 0.2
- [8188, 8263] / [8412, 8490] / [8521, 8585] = -2.5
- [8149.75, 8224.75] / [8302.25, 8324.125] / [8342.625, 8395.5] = -0.7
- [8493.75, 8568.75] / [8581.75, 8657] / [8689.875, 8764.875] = -2.1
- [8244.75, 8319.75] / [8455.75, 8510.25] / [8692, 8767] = 1.3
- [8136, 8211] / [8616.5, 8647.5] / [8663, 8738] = -0.2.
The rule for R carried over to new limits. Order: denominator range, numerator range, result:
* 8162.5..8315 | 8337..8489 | 1.01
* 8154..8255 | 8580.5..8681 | 1.01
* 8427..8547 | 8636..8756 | 1.02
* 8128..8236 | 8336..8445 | 1.02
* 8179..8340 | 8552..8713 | 1.01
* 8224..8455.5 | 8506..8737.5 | 0.99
